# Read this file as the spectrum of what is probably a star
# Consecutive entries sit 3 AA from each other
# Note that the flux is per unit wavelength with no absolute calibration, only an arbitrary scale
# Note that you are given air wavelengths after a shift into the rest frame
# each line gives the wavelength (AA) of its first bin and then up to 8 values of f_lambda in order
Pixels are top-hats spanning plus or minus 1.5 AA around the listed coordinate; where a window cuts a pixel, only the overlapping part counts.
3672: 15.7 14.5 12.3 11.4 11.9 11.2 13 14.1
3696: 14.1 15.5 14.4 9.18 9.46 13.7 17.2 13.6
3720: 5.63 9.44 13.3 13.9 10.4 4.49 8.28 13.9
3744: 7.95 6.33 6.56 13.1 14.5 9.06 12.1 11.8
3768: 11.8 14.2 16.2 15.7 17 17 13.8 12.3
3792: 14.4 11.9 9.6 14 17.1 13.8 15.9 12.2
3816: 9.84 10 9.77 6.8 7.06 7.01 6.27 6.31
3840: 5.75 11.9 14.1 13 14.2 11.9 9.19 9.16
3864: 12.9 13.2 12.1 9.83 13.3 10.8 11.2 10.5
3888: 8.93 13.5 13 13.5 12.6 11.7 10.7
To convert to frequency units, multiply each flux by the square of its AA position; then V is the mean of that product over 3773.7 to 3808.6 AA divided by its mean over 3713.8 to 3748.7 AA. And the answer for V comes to 1.47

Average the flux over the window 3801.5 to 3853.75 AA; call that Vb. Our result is 10.7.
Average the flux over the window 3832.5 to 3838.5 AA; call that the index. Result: 6.29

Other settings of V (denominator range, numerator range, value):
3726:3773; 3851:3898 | 1.16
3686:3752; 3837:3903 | 1.12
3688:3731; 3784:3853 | 0.94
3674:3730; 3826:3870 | 0.88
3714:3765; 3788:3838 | 1.08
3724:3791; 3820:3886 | 0.90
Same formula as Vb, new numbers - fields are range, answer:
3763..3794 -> 14.3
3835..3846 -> 8.74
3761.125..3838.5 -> 12.1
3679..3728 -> 12.3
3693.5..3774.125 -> 11.4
